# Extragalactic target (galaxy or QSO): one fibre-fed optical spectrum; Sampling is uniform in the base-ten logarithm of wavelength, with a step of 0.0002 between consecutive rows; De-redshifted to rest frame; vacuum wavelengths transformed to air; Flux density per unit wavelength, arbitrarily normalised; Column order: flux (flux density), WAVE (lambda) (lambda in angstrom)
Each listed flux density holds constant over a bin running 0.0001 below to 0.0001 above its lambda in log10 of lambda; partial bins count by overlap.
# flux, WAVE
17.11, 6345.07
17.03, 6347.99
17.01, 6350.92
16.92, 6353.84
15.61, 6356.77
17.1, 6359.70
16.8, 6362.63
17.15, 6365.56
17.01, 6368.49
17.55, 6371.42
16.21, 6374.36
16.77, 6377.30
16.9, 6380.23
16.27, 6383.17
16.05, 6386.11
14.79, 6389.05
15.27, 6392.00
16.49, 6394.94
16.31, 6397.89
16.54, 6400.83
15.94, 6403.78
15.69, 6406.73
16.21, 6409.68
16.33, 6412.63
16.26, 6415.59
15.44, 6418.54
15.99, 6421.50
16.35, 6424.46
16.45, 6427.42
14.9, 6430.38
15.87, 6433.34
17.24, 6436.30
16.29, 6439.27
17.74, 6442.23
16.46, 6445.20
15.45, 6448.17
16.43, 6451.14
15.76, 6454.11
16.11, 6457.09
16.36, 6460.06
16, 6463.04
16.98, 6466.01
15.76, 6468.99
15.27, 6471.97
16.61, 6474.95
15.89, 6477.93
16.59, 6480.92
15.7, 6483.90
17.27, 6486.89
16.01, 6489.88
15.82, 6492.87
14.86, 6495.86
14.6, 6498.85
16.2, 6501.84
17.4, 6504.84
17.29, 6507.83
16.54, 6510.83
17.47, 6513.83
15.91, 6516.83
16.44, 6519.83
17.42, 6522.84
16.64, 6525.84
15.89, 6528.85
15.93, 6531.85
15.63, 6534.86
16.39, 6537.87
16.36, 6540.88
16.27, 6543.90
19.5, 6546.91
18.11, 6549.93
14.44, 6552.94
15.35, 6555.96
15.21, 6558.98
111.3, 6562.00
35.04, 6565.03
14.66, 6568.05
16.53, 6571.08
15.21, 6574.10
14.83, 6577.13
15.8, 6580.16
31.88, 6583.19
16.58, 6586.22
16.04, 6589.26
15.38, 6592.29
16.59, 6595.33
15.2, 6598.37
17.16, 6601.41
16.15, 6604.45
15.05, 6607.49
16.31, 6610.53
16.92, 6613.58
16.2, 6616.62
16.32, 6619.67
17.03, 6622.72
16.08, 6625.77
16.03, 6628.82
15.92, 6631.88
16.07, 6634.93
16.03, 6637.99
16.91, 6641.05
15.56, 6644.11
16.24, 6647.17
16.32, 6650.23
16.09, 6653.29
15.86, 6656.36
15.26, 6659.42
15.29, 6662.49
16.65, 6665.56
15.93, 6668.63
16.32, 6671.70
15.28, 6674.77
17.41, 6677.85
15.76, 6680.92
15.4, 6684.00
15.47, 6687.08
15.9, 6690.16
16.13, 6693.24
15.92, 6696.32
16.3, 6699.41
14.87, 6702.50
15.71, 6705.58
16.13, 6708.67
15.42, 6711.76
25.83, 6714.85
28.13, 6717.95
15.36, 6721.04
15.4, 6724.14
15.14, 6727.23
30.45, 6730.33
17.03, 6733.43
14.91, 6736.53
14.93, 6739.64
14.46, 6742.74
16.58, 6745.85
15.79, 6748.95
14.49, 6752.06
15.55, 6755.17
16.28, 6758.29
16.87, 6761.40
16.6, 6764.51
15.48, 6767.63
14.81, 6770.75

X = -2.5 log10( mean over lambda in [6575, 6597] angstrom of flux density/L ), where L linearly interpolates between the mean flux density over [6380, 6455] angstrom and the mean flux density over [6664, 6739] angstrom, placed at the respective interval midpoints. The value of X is -0.08 mag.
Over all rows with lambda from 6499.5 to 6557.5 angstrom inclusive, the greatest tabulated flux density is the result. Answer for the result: 19.5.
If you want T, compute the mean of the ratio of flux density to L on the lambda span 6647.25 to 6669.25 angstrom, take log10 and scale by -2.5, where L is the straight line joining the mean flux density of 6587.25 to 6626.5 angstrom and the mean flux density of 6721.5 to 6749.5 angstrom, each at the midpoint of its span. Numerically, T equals 0.04 mag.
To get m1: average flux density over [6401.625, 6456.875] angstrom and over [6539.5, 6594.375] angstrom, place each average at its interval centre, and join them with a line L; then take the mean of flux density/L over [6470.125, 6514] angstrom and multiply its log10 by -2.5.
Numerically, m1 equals 0.19 mag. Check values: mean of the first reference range 16.2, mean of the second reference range 23.2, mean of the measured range 16.2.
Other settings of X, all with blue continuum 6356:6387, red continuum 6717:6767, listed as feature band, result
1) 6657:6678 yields 0.078 mag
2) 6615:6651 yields 0.055 mag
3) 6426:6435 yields 0.068 mag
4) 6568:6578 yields 0.104 mag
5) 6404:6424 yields 0.051 mag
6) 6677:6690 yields 0.079 mag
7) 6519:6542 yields 0.038 mag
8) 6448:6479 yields 0.049 mag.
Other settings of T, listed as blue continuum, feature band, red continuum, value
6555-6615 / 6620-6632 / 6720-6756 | 0.27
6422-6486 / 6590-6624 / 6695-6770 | 0.04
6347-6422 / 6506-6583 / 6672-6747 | -0.24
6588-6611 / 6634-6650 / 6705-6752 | 0.03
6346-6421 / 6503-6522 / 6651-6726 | -0.02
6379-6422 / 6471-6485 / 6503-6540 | 0.02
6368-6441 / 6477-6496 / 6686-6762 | 0.02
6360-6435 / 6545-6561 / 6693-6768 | -0.17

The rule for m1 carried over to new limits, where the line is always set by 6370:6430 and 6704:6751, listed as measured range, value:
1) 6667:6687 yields 0.11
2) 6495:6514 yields 0.03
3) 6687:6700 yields 0.12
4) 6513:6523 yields 0.01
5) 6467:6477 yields 0.04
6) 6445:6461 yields 0.03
